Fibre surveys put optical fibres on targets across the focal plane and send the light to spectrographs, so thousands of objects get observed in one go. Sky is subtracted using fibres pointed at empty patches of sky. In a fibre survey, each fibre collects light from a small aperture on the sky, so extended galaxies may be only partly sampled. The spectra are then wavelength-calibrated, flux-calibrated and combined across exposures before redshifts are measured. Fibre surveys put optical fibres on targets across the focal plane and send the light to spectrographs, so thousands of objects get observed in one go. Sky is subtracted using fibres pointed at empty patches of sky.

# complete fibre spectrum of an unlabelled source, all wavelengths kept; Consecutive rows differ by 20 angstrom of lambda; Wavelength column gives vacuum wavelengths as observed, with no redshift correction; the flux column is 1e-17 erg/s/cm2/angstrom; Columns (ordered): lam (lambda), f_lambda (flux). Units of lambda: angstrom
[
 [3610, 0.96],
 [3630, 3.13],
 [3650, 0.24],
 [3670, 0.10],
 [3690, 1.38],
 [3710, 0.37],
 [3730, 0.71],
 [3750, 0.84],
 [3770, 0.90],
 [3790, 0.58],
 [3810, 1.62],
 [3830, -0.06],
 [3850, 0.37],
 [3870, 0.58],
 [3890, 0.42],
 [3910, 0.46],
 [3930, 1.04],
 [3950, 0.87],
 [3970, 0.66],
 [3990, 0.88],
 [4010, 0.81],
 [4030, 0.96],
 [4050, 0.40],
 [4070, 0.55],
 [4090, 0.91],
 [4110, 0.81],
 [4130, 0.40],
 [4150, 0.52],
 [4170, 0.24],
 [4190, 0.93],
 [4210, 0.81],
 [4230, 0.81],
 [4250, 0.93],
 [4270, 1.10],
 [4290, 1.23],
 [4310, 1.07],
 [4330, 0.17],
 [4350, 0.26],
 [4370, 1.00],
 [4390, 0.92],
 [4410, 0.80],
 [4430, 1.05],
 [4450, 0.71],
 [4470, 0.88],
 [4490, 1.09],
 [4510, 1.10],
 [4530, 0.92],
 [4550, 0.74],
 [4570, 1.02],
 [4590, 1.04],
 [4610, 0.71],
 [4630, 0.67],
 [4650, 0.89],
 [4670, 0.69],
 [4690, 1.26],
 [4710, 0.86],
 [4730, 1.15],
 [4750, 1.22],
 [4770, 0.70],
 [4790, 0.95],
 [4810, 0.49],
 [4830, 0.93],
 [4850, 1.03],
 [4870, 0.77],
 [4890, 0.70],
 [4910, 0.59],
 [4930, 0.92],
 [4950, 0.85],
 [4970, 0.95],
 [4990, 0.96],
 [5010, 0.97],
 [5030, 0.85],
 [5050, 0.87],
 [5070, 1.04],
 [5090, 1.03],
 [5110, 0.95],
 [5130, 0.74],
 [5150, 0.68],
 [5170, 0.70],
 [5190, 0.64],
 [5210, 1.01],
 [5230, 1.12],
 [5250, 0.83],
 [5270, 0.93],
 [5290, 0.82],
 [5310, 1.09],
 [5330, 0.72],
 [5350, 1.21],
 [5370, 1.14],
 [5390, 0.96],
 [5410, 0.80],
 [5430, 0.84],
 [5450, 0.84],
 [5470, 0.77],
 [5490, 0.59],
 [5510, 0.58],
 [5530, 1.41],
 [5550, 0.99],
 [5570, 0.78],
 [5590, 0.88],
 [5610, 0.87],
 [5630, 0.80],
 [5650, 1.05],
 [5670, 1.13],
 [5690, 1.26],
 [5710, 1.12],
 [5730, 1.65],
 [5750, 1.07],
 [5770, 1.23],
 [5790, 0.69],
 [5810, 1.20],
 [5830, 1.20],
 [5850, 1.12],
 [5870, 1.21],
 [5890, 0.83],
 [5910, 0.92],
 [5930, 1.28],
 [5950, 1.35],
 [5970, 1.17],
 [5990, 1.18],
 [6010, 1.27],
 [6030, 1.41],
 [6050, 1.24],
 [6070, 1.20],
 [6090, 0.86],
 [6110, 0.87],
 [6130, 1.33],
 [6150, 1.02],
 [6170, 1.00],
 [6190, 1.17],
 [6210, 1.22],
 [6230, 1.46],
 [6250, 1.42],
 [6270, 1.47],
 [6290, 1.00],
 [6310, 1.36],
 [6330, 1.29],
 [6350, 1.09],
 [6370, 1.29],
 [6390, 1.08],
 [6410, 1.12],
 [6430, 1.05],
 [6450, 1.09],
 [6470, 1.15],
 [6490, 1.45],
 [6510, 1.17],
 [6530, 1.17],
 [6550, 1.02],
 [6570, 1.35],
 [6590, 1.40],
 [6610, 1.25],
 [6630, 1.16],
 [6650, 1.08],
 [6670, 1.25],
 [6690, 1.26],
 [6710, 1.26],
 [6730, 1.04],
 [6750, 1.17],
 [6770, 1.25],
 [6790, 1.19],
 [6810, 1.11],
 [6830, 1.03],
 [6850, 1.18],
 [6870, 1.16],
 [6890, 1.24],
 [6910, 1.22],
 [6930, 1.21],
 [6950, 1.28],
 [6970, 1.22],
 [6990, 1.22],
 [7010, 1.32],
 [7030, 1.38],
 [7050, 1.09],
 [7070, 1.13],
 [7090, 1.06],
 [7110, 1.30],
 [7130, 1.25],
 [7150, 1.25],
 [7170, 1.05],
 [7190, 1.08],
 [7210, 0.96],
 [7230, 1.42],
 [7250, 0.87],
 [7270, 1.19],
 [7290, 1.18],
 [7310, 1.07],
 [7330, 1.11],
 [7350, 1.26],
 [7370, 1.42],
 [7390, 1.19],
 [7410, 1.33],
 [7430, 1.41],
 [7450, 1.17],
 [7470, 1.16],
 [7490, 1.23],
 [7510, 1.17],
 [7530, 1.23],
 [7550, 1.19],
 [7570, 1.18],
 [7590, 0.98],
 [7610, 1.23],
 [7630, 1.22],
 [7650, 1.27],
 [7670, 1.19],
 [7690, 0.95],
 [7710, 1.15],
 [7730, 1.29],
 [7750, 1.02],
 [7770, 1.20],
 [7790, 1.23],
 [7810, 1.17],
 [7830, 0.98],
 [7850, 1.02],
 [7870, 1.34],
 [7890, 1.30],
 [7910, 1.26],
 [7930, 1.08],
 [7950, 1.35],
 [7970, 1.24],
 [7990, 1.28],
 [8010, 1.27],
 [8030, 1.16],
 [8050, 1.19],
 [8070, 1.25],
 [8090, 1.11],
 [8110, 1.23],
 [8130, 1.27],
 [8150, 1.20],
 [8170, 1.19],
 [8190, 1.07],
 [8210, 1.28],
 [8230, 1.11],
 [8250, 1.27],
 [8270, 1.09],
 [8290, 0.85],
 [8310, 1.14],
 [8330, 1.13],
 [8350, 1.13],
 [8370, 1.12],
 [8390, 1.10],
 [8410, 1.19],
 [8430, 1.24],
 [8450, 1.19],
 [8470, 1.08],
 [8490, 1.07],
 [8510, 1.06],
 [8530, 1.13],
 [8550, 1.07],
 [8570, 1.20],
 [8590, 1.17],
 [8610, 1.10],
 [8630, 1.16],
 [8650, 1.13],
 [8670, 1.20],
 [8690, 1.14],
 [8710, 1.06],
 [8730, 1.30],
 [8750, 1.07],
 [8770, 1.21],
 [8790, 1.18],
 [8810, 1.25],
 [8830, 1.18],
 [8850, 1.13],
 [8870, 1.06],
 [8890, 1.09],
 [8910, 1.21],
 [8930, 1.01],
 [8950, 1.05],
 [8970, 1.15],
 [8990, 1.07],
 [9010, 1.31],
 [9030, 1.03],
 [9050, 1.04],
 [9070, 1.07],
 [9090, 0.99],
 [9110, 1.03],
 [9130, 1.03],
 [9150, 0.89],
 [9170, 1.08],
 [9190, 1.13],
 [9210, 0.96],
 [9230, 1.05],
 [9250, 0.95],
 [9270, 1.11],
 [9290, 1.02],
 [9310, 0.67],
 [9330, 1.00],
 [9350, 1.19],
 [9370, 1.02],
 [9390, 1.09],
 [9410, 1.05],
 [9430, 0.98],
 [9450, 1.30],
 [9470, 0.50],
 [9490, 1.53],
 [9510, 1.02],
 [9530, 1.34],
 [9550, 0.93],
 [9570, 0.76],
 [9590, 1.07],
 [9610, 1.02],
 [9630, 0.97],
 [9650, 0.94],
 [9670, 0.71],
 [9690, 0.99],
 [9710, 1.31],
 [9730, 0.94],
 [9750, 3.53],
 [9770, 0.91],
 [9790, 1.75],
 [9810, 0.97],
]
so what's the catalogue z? 0.49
